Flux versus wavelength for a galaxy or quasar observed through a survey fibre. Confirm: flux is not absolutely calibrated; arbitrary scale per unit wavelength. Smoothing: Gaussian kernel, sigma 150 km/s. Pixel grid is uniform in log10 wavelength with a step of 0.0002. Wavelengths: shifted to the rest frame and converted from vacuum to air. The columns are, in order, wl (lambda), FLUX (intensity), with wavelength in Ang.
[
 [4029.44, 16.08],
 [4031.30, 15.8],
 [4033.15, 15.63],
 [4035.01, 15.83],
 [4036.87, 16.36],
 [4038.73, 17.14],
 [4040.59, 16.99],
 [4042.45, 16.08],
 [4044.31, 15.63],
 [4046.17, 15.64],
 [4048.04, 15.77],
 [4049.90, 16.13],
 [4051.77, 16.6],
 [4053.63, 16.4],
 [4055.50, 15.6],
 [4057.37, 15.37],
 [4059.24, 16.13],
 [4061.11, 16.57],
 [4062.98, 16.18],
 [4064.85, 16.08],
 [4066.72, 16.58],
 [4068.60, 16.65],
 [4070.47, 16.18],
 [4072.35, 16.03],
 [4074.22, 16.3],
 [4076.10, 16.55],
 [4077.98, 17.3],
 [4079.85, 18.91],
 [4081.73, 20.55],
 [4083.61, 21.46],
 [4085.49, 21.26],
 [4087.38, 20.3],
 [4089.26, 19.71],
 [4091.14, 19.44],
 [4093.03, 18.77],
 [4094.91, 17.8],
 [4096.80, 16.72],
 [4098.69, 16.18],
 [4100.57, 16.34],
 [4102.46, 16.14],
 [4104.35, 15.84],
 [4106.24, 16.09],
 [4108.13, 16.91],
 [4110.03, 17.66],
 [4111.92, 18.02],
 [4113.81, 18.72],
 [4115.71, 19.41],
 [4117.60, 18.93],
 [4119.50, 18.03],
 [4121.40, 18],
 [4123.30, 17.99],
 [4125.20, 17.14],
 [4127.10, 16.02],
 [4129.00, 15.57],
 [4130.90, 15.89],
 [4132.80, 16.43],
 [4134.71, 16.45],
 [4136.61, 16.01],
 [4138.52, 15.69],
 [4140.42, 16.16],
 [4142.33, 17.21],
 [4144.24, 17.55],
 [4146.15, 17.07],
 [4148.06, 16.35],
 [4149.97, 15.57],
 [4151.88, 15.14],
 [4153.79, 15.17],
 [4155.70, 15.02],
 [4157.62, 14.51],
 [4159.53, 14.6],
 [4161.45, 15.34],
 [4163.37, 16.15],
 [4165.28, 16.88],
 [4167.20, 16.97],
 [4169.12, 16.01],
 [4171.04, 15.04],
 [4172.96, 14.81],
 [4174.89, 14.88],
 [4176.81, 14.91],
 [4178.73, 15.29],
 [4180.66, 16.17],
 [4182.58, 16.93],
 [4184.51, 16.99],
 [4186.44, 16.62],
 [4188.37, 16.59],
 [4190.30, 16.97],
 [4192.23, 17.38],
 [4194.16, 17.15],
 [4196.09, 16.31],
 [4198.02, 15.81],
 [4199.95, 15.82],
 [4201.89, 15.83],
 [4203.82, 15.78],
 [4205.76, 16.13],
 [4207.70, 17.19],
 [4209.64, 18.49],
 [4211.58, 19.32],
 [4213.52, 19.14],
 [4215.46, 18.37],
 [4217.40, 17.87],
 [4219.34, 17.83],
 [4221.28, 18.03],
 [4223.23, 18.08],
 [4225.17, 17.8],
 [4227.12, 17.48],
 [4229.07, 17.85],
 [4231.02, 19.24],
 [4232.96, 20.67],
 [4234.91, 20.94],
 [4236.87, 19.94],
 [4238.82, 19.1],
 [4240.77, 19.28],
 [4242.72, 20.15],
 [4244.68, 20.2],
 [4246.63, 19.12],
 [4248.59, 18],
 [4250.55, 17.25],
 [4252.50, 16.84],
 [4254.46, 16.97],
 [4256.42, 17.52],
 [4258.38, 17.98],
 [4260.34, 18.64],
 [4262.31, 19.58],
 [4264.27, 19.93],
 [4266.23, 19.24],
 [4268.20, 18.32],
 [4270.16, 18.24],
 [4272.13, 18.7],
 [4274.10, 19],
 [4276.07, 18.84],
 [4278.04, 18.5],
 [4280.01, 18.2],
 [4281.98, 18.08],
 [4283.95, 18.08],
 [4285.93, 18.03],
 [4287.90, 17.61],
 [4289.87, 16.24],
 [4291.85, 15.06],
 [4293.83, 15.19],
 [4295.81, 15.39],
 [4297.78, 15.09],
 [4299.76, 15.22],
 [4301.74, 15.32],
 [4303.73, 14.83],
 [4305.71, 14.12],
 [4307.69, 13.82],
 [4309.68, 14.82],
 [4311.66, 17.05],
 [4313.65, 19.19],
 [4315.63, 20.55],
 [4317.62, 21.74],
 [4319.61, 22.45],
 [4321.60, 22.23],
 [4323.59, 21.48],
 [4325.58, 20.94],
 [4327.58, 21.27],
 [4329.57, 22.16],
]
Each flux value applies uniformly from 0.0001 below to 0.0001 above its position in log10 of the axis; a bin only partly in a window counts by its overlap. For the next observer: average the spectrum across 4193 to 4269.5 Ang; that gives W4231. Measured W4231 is 18.2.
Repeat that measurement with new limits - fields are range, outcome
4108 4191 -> 16.4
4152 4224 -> 16.5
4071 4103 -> 18.2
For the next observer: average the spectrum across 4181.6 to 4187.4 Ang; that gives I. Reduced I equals 16.8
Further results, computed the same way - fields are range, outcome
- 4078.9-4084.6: 20.3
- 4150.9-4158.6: 15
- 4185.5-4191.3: 16.7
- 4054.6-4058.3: 15.5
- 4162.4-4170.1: 16.5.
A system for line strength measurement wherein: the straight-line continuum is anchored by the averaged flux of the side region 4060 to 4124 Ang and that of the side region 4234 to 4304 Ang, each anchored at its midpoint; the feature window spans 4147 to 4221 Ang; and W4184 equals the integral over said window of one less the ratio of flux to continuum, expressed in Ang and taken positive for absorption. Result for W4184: 6.10 Ang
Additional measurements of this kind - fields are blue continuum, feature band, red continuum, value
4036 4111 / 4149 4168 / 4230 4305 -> 2.1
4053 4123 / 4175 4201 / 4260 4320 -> 1.8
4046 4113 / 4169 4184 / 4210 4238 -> 2.2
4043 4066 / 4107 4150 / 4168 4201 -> -2.8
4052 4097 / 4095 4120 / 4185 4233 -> 0.4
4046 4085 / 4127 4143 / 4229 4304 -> 1.1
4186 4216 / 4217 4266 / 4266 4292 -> -3.1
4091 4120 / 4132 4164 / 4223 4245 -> 3.8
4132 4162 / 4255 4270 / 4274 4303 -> -1.8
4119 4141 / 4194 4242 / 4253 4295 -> -1.6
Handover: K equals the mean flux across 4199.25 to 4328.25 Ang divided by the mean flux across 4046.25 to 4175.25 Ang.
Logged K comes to 1.08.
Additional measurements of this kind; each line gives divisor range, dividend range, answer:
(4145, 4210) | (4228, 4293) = 1.15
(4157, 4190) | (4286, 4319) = 1.04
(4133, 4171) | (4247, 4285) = 1.15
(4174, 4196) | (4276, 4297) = 1.05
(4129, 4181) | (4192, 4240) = 1.13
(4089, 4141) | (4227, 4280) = 1.09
